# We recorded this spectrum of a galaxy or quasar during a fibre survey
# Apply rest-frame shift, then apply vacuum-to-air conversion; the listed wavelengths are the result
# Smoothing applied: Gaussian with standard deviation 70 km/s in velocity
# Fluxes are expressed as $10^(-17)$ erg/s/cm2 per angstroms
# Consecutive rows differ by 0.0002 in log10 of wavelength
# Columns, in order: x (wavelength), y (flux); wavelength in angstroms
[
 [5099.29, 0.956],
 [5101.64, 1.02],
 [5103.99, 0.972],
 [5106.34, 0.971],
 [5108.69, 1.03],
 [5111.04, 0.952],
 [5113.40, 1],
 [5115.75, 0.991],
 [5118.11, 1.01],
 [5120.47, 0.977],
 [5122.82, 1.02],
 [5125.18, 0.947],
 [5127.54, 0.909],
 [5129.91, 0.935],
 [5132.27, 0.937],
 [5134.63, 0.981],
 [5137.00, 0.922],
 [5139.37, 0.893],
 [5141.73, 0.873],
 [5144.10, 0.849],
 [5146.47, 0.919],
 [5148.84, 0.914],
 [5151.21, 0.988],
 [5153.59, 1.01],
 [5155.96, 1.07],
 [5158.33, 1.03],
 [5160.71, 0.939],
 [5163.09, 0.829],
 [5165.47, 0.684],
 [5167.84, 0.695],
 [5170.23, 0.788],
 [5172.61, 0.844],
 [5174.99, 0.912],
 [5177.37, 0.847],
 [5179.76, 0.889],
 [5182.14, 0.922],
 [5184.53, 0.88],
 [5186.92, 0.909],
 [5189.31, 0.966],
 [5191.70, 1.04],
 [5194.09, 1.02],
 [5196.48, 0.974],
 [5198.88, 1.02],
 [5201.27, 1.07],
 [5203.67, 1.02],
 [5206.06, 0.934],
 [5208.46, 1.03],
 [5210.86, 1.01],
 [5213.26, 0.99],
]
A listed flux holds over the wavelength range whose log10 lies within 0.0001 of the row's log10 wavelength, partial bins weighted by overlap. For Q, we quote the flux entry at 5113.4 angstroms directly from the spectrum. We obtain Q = 1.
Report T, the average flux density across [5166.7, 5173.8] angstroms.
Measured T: 0.776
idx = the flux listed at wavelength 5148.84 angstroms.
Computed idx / 0.914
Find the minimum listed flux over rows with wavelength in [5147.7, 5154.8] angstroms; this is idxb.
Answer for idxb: 0.914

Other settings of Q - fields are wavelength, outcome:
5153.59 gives 1.01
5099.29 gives 0.956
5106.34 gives 0.971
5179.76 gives 0.889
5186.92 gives 0.909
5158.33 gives 1.03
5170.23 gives 0.788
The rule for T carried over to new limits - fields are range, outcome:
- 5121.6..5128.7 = 0.96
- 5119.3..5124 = 1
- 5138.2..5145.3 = 0.872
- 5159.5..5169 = 0.788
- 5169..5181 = 0.856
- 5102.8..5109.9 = 0.992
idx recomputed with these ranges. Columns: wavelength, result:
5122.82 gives 1.02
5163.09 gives 0.829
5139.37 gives 0.893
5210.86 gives 1.01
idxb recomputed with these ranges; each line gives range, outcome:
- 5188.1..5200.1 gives 0.966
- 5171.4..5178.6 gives 0.844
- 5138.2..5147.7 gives 0.849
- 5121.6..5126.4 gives 0.947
